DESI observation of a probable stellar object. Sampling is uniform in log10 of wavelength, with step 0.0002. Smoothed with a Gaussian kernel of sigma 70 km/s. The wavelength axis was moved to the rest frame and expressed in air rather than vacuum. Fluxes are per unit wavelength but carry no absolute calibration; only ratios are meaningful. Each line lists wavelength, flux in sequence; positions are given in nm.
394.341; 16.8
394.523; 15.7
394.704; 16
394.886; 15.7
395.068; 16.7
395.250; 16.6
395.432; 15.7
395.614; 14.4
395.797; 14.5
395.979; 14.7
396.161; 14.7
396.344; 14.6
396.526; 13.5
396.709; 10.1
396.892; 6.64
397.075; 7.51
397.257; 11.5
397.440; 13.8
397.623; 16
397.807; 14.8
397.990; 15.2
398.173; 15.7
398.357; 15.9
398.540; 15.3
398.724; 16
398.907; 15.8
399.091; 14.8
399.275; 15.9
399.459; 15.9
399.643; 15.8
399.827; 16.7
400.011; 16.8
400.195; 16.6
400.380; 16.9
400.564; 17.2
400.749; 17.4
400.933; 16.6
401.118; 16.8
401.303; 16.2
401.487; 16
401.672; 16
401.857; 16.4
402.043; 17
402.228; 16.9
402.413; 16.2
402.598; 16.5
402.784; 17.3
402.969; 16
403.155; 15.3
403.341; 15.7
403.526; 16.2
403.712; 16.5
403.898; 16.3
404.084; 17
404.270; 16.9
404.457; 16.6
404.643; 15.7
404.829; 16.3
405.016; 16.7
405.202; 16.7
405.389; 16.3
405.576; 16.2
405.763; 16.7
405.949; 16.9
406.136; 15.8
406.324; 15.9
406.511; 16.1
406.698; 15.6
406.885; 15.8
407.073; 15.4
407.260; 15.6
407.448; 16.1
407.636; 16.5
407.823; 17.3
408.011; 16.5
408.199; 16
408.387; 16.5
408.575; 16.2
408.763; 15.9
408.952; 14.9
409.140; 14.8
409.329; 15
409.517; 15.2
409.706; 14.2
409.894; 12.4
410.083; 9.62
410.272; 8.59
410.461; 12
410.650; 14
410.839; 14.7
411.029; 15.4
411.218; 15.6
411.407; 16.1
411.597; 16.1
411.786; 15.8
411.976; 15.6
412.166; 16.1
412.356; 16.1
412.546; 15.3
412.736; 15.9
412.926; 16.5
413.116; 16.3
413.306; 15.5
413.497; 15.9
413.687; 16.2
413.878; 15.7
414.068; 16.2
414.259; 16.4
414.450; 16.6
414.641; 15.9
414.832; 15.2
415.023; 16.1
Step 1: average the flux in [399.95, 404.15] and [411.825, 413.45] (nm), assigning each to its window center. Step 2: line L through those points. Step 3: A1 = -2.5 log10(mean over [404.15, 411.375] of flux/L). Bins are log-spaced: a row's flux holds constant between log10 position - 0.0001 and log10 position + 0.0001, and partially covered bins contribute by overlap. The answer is 0.06 mag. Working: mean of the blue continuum 16.5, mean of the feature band 15.3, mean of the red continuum 15.9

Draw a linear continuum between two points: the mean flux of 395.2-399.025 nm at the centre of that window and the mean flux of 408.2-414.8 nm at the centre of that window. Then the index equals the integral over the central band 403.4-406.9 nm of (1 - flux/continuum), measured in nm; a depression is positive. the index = -0.42 nm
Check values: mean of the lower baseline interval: 13.9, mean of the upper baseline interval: 15.1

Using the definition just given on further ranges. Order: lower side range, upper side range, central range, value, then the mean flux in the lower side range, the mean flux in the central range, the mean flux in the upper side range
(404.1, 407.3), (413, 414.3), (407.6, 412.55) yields 0.38 nm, 16.2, 14.9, 16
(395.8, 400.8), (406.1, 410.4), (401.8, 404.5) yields -0.30 nm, 14.6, 16.4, 15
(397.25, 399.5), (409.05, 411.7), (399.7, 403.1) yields -0.39 nm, 15.2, 16.6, 13.8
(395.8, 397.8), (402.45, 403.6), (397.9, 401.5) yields -0.50 nm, 12.5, 16.2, 16.2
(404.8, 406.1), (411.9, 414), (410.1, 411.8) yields 0.22 nm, 16.5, 14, 15.9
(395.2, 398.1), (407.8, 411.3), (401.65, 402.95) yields -0.26 nm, 13.4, 16.6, 14.4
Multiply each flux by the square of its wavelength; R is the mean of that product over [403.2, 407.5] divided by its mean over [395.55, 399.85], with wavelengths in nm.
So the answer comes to 1.2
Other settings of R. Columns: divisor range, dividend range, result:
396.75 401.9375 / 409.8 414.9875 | 1.06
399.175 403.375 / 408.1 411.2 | 0.89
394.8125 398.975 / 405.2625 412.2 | 1.14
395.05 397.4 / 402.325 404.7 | 1.30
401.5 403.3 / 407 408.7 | 1.02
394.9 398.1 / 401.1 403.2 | 1.24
